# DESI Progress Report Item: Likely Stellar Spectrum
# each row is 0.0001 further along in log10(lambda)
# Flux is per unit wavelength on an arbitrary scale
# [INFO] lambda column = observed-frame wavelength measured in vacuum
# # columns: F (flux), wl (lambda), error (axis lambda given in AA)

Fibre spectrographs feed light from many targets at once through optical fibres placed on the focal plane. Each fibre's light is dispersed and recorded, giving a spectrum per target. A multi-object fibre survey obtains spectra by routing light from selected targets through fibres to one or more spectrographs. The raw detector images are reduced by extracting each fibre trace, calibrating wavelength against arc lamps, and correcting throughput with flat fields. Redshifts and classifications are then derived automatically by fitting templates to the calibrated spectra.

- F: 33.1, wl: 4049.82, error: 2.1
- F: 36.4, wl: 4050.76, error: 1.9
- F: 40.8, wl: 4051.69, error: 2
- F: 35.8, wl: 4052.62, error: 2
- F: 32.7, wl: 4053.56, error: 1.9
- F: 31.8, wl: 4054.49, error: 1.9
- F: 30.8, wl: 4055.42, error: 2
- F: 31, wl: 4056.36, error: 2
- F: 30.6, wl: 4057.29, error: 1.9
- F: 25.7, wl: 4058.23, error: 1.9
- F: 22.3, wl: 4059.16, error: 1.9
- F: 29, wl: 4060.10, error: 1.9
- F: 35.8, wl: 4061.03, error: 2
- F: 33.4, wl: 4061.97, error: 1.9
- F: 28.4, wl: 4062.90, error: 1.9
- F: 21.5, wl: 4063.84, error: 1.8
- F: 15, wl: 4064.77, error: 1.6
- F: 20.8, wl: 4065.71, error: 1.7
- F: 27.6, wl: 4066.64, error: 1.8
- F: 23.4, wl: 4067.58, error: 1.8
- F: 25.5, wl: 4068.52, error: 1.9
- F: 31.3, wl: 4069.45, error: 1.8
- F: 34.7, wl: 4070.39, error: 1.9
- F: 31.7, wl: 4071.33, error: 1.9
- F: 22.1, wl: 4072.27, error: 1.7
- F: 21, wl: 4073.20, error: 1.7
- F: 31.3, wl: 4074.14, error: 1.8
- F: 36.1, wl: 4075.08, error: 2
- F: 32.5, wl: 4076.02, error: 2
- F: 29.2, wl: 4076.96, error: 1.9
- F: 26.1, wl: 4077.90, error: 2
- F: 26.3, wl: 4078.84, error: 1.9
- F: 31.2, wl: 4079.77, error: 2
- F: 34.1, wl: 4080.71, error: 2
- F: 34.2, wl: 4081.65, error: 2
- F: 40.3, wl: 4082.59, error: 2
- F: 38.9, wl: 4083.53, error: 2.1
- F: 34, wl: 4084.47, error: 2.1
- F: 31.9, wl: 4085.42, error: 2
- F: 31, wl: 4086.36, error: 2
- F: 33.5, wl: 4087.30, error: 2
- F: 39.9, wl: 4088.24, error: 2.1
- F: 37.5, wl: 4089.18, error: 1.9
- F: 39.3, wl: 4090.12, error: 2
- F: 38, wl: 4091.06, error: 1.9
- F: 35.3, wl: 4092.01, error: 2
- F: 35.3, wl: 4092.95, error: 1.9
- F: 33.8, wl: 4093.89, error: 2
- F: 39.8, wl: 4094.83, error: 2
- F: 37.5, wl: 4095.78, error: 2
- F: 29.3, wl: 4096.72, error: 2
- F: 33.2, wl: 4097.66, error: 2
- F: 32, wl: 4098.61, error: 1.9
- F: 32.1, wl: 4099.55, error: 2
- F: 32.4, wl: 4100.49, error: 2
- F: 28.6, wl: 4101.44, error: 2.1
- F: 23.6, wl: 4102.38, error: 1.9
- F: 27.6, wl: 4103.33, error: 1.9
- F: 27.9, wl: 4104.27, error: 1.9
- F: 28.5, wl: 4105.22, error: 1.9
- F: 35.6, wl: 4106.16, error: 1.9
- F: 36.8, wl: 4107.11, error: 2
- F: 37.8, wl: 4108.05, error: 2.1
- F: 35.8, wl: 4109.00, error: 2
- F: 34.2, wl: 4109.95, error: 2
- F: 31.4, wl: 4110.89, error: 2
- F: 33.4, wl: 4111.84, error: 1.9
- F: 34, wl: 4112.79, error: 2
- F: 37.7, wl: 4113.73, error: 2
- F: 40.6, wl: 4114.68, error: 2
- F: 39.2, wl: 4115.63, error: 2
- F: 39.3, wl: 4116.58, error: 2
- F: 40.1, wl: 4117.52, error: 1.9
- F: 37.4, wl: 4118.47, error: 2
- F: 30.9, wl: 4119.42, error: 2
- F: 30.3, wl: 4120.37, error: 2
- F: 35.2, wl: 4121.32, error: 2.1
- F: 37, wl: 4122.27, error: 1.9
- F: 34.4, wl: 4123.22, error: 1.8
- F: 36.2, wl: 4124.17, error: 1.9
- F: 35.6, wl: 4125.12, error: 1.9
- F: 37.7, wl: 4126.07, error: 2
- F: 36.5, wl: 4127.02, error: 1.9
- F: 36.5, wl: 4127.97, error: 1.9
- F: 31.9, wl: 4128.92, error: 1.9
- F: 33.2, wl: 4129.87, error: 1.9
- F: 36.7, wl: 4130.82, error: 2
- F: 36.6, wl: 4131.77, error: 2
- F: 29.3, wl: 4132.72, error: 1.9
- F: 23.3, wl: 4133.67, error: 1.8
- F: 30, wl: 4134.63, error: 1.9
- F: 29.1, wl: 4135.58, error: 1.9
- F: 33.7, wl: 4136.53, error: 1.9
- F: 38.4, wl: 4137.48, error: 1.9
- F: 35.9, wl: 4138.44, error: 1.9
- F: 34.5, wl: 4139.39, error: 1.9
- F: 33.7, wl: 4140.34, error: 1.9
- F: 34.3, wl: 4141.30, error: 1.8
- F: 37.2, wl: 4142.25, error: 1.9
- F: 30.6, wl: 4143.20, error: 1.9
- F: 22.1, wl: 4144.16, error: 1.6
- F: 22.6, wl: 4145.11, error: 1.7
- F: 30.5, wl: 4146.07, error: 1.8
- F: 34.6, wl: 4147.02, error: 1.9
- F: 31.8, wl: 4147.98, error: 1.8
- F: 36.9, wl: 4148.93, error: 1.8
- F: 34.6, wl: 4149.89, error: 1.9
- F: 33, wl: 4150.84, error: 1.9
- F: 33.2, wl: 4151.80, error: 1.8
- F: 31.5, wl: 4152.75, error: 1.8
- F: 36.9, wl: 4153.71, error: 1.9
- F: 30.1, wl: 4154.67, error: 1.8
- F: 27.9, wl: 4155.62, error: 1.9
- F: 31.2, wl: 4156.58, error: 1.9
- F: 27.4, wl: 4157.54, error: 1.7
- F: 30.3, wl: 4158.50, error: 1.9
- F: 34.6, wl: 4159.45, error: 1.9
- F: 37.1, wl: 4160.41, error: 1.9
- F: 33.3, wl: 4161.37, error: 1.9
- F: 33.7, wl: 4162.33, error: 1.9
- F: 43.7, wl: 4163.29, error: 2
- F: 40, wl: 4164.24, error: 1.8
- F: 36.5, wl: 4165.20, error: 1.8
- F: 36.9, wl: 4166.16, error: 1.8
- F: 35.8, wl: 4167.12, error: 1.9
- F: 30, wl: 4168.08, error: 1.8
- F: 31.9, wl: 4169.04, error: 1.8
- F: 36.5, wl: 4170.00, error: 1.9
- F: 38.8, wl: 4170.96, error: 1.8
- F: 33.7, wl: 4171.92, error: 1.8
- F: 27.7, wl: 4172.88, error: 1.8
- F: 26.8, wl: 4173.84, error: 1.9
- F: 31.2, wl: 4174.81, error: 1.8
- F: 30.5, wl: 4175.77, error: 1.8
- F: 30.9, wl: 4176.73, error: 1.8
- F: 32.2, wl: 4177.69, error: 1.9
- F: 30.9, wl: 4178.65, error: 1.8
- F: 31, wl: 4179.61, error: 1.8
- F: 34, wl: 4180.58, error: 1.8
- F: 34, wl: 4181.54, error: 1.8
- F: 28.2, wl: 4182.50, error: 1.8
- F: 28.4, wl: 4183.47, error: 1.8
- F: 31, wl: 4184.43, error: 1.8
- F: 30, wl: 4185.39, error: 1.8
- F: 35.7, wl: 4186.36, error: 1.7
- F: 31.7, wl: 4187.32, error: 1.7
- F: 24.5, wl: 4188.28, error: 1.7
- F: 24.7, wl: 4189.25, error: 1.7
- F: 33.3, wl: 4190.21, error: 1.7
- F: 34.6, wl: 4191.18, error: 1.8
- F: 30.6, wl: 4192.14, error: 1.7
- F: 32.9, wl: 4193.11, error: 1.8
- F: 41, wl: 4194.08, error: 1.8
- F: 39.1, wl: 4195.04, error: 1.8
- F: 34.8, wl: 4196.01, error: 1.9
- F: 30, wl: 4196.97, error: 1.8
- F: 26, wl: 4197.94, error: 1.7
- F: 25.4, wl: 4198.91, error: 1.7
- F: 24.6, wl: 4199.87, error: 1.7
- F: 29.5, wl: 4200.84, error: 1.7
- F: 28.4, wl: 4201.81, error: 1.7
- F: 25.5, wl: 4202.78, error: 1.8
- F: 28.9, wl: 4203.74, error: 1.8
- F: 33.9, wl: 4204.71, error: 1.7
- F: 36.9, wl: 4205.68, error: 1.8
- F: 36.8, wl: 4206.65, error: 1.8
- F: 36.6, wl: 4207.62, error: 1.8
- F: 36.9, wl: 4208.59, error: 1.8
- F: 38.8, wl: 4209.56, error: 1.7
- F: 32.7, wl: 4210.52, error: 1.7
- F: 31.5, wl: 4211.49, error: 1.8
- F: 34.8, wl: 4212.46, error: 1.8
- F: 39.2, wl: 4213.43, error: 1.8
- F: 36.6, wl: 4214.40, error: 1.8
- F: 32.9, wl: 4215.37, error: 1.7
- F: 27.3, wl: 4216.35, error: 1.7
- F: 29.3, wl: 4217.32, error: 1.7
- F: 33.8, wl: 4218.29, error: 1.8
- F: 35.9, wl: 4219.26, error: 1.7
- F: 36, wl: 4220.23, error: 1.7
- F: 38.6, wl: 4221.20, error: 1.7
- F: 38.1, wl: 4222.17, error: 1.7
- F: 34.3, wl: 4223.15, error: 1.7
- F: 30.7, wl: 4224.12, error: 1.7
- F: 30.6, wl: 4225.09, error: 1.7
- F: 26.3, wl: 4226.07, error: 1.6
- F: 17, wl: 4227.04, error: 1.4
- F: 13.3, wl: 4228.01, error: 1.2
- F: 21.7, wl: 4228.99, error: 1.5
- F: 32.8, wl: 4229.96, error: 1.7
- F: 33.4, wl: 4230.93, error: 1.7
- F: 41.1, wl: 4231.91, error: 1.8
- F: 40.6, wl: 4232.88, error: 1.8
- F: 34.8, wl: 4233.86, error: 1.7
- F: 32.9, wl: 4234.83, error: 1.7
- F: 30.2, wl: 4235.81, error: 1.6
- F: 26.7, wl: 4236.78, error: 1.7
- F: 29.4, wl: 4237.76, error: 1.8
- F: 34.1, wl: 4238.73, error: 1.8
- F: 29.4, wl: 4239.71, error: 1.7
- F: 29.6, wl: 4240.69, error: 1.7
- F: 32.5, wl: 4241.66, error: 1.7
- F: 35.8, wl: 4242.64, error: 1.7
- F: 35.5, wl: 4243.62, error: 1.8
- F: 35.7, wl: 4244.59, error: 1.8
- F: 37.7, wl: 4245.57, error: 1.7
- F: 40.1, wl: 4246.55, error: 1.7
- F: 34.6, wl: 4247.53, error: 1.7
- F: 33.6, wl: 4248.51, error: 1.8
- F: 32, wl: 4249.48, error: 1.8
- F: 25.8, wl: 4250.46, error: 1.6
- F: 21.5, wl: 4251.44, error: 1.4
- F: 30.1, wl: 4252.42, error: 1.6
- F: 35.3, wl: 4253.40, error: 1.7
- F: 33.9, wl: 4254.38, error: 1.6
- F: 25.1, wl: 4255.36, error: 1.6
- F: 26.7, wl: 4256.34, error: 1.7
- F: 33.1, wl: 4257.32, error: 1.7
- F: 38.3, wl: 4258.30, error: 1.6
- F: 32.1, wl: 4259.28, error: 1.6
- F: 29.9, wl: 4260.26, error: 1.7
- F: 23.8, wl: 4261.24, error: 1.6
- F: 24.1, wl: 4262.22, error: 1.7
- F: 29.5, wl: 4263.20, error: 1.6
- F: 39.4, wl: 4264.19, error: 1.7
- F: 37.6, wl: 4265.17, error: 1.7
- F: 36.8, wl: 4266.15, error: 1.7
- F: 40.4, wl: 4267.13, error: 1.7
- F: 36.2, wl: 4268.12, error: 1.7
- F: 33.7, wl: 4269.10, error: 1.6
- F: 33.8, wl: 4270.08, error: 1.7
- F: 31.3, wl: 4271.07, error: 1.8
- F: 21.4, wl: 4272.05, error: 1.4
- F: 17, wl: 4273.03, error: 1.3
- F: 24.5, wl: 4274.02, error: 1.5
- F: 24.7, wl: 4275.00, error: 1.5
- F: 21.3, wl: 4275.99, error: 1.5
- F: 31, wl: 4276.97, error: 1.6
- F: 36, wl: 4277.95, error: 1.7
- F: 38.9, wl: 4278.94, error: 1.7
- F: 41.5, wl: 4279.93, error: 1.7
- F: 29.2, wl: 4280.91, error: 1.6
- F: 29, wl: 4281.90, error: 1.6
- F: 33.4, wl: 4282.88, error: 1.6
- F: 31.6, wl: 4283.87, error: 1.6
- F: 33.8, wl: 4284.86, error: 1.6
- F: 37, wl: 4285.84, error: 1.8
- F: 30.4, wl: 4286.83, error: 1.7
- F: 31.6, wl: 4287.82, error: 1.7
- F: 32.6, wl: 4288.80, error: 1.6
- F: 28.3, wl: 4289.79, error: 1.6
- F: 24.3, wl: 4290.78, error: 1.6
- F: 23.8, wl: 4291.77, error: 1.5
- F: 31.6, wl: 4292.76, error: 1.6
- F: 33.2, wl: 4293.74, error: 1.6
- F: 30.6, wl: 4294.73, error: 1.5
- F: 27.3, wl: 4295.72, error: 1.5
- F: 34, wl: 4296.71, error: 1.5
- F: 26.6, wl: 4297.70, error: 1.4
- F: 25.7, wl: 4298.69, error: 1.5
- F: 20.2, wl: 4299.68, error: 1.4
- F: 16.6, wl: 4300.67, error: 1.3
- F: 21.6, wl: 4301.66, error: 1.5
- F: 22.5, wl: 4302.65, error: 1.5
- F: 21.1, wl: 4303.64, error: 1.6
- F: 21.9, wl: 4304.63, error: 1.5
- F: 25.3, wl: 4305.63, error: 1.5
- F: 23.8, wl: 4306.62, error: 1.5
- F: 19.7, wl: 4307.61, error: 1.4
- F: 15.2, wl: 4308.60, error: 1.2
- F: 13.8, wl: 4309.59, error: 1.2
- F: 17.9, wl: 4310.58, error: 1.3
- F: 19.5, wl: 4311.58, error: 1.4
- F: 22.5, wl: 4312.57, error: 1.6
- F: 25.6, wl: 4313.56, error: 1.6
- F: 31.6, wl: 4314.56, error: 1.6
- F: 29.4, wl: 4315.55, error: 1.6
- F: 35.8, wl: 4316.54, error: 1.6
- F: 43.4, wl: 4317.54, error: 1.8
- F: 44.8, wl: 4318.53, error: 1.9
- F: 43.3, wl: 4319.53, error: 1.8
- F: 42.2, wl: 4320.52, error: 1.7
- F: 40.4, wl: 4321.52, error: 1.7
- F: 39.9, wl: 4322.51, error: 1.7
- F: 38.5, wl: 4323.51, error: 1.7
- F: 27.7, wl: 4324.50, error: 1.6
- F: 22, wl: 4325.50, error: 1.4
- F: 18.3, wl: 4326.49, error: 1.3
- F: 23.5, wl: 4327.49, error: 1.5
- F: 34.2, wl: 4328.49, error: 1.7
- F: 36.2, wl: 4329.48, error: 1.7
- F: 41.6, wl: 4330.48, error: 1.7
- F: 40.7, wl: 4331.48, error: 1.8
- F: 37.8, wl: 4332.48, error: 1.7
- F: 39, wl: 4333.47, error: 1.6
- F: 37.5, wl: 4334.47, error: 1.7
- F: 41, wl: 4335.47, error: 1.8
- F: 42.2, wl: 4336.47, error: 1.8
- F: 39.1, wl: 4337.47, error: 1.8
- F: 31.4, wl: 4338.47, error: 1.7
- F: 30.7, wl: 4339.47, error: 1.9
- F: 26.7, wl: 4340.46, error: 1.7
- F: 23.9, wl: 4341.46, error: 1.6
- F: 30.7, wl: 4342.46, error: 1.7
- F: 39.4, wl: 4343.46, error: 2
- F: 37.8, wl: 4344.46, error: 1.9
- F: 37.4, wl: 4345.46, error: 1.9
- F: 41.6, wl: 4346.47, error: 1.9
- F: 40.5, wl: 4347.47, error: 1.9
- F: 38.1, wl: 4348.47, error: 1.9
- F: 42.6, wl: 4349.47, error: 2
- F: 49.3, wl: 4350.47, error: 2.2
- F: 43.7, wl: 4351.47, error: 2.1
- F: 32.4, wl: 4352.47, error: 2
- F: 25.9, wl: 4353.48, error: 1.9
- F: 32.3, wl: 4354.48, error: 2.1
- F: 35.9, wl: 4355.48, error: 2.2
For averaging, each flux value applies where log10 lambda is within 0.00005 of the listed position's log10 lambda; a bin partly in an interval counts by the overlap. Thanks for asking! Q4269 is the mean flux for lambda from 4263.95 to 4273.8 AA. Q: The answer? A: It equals 32.4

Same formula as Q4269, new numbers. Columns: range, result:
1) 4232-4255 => 32.8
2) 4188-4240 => 31.9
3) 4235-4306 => 30.2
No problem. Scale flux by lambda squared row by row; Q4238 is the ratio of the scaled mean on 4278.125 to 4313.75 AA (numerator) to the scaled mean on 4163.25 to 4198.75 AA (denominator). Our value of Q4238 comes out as 0.87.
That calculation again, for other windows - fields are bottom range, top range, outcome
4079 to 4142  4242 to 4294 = 0.99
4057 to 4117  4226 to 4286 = 1.06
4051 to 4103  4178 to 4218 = 1.08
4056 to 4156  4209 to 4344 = 1.04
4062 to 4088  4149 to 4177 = 1.18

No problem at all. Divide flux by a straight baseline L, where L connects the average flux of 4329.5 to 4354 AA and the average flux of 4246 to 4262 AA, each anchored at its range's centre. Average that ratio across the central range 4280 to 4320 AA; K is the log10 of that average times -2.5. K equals 0.22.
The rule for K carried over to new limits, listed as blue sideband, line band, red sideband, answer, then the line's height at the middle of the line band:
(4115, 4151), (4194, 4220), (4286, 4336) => -0.03 mag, 32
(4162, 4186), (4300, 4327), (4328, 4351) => 0.31 mag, 36.7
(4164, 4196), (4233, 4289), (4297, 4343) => -0.03 mag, 31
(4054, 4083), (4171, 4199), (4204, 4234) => 0.02 mag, 32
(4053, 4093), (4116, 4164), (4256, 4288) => -0.08 mag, 31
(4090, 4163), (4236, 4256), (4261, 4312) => -0.09 mag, 29.4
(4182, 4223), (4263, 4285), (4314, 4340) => 0.09 mag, 34.4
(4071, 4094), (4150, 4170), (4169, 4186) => -0.07 mag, 31.8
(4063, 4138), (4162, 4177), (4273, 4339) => -0.07 mag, 31.9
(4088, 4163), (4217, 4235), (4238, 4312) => -0.03 mag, 30.7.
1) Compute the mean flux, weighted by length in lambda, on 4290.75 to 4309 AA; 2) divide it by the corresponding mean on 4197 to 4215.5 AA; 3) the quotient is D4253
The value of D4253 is 0.76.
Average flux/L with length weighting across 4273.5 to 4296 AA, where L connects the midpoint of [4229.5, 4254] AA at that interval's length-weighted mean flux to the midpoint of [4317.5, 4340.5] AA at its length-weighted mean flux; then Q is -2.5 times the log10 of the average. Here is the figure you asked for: 0.13 mag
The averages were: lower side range 33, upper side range 36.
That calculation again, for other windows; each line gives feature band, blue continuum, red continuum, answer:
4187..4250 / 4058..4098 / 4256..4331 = -0.07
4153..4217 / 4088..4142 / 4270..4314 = -0.04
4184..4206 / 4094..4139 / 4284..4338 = 0.05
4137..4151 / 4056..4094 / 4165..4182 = -0.02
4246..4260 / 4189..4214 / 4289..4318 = -0.09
